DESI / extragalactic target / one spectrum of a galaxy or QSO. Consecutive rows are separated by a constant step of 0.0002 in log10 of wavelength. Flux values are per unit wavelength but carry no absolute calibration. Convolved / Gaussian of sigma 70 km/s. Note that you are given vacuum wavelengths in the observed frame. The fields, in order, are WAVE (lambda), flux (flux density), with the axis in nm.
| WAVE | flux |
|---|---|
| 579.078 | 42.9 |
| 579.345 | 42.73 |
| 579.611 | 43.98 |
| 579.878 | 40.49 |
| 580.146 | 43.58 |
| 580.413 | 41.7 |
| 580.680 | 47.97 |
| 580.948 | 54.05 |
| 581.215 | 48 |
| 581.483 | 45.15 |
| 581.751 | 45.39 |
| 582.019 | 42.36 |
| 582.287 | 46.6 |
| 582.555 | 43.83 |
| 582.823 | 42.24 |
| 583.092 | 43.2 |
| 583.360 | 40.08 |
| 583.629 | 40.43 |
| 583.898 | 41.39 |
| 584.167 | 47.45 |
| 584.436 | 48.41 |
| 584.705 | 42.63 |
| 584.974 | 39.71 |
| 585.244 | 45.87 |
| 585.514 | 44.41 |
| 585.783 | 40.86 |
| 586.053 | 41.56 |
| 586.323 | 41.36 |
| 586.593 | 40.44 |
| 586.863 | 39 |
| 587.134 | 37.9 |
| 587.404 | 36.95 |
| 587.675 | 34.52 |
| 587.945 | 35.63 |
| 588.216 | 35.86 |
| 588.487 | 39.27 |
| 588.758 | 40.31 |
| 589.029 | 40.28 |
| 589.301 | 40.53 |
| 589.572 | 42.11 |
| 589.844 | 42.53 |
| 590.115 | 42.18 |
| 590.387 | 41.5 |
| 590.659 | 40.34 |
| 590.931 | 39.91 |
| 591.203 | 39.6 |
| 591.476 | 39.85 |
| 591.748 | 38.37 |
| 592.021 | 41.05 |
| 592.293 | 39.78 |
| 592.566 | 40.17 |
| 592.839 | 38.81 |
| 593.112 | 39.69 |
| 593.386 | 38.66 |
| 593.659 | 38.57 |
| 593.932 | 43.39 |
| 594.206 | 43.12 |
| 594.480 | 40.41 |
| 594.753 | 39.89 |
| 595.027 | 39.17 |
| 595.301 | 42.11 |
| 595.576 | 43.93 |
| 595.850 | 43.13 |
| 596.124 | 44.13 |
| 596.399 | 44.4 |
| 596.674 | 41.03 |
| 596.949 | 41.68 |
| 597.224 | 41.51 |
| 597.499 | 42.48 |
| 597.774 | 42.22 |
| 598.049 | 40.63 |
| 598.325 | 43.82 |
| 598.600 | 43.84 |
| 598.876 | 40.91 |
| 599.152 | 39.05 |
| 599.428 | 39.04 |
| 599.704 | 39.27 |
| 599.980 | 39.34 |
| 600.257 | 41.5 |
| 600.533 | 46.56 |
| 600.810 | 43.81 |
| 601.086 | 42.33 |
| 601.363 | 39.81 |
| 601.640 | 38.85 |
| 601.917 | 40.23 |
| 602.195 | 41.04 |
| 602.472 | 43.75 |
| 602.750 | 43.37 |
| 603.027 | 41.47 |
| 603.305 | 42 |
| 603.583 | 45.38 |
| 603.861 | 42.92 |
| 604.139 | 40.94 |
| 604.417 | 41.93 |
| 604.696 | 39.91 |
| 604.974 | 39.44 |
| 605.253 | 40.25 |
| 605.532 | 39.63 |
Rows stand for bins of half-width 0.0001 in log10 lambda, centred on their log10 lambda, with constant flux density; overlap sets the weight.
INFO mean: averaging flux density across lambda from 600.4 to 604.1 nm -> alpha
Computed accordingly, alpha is 42.4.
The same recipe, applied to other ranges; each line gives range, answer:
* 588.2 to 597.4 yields 40.9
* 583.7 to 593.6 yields 40.5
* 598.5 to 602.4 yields 41.1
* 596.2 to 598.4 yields 42.2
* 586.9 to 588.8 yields 37.1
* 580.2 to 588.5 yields 42.4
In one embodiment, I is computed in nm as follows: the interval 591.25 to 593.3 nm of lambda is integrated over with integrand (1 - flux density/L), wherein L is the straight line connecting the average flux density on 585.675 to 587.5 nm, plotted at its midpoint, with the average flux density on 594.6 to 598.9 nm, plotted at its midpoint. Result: 0.07 nm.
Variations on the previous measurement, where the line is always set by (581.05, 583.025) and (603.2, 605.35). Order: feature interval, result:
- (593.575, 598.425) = 0.09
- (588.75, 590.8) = 0.12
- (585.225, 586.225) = 0.04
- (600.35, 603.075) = -0.01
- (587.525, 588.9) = 0.21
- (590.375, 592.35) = 0.16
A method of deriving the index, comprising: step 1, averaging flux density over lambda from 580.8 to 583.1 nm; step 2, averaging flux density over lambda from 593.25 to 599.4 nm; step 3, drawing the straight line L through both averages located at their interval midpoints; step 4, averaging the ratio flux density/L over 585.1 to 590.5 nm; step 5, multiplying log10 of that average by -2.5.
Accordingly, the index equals 0.10 mag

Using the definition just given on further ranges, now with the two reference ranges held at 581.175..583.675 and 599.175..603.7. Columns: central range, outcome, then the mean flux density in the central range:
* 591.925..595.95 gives 0.04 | 40.8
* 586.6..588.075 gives 0.16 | 37.1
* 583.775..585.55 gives -0.02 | 44.3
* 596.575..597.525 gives 0.01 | 41.6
